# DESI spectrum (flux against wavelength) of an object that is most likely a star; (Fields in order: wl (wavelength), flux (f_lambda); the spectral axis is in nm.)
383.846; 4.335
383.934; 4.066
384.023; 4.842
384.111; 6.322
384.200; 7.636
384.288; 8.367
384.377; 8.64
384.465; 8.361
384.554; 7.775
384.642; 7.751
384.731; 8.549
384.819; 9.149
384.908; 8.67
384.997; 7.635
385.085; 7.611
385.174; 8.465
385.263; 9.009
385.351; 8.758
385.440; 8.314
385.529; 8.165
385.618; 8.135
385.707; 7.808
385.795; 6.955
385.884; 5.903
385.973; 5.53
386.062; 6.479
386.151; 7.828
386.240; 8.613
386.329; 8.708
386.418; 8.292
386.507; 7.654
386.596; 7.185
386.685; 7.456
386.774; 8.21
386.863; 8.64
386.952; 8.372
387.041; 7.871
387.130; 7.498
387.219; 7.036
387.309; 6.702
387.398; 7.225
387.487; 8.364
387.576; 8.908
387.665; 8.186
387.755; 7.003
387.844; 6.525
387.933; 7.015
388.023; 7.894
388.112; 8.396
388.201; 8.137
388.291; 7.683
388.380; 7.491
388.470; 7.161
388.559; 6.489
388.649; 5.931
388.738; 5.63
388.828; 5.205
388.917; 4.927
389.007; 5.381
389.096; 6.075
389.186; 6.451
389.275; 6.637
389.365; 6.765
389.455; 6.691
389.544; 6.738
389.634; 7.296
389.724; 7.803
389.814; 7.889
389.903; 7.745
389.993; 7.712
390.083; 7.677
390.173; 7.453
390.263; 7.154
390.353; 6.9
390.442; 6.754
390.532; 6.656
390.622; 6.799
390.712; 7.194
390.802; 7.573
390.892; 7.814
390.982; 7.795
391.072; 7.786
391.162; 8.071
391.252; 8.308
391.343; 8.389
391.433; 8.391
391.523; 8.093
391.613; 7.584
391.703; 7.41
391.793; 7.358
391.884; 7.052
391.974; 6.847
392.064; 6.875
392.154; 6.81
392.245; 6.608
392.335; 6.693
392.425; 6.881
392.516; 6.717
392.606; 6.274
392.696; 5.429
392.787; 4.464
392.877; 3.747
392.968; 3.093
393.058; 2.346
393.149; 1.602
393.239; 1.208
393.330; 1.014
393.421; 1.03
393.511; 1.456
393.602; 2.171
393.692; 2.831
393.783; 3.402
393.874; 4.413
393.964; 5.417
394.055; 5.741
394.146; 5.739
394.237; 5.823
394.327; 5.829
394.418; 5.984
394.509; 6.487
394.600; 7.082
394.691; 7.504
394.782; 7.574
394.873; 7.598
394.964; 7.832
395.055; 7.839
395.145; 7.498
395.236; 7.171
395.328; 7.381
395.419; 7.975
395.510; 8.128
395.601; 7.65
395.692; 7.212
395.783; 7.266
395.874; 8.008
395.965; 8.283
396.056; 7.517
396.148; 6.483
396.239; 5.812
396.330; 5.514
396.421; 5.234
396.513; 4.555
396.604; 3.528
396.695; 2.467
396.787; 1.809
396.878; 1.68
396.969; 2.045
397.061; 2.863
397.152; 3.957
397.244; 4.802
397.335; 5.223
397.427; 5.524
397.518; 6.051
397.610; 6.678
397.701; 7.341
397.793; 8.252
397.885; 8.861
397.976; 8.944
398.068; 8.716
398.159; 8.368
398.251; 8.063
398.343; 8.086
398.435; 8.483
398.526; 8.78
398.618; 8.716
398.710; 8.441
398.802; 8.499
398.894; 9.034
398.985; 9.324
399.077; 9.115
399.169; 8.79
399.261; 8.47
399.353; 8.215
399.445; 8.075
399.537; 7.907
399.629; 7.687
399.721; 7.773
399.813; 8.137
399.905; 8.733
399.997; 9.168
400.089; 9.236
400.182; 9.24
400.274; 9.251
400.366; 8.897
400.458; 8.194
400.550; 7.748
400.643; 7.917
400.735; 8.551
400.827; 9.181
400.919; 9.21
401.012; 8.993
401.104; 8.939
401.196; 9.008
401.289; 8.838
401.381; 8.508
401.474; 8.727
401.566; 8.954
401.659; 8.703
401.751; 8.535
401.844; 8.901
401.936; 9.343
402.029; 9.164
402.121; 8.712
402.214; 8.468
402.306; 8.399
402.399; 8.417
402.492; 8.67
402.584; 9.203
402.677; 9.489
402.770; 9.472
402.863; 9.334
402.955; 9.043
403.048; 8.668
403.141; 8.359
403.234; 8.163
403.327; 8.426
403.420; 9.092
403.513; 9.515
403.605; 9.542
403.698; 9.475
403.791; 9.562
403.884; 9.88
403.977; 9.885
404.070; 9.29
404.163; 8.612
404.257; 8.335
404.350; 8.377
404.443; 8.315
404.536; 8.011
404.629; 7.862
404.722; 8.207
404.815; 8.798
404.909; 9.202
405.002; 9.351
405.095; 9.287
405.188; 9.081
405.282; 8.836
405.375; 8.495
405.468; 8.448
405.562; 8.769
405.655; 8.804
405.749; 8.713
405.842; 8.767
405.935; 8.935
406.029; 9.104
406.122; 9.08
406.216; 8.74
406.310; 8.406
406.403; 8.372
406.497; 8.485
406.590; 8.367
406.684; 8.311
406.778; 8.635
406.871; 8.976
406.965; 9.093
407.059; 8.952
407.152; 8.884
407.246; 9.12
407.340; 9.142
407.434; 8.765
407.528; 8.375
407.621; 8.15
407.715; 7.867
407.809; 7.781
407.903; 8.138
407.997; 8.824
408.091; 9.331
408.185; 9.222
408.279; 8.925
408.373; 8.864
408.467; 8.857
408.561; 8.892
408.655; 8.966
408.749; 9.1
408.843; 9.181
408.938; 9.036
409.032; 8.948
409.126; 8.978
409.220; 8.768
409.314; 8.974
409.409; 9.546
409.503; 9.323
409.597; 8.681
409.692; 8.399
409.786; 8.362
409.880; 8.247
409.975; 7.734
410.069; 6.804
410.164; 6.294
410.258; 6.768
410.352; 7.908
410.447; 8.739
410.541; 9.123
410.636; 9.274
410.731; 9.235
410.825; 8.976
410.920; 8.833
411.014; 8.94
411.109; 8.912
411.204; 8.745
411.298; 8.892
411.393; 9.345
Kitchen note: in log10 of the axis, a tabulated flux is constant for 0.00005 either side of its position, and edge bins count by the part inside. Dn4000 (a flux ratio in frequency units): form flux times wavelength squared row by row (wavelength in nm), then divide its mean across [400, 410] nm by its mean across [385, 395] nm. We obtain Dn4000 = 1.43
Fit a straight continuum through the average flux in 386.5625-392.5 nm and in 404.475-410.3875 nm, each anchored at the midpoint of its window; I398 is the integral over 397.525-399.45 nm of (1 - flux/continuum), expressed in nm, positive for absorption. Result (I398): -0.11 nm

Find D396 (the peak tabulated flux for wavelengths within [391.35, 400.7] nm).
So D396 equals 9.324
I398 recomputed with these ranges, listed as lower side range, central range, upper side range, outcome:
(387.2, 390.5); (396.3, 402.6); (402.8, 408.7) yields 0.404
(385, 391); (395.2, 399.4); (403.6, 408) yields 0.663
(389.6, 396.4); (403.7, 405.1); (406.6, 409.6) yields -0.111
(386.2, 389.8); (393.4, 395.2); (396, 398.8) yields 0.265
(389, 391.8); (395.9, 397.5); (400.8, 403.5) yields 0.694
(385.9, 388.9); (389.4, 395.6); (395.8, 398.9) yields 0.530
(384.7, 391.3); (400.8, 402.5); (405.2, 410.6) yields -0.118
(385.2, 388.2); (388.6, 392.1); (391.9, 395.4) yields -0.375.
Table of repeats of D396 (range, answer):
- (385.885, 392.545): 8.908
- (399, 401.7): 9.251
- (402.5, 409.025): 9.885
